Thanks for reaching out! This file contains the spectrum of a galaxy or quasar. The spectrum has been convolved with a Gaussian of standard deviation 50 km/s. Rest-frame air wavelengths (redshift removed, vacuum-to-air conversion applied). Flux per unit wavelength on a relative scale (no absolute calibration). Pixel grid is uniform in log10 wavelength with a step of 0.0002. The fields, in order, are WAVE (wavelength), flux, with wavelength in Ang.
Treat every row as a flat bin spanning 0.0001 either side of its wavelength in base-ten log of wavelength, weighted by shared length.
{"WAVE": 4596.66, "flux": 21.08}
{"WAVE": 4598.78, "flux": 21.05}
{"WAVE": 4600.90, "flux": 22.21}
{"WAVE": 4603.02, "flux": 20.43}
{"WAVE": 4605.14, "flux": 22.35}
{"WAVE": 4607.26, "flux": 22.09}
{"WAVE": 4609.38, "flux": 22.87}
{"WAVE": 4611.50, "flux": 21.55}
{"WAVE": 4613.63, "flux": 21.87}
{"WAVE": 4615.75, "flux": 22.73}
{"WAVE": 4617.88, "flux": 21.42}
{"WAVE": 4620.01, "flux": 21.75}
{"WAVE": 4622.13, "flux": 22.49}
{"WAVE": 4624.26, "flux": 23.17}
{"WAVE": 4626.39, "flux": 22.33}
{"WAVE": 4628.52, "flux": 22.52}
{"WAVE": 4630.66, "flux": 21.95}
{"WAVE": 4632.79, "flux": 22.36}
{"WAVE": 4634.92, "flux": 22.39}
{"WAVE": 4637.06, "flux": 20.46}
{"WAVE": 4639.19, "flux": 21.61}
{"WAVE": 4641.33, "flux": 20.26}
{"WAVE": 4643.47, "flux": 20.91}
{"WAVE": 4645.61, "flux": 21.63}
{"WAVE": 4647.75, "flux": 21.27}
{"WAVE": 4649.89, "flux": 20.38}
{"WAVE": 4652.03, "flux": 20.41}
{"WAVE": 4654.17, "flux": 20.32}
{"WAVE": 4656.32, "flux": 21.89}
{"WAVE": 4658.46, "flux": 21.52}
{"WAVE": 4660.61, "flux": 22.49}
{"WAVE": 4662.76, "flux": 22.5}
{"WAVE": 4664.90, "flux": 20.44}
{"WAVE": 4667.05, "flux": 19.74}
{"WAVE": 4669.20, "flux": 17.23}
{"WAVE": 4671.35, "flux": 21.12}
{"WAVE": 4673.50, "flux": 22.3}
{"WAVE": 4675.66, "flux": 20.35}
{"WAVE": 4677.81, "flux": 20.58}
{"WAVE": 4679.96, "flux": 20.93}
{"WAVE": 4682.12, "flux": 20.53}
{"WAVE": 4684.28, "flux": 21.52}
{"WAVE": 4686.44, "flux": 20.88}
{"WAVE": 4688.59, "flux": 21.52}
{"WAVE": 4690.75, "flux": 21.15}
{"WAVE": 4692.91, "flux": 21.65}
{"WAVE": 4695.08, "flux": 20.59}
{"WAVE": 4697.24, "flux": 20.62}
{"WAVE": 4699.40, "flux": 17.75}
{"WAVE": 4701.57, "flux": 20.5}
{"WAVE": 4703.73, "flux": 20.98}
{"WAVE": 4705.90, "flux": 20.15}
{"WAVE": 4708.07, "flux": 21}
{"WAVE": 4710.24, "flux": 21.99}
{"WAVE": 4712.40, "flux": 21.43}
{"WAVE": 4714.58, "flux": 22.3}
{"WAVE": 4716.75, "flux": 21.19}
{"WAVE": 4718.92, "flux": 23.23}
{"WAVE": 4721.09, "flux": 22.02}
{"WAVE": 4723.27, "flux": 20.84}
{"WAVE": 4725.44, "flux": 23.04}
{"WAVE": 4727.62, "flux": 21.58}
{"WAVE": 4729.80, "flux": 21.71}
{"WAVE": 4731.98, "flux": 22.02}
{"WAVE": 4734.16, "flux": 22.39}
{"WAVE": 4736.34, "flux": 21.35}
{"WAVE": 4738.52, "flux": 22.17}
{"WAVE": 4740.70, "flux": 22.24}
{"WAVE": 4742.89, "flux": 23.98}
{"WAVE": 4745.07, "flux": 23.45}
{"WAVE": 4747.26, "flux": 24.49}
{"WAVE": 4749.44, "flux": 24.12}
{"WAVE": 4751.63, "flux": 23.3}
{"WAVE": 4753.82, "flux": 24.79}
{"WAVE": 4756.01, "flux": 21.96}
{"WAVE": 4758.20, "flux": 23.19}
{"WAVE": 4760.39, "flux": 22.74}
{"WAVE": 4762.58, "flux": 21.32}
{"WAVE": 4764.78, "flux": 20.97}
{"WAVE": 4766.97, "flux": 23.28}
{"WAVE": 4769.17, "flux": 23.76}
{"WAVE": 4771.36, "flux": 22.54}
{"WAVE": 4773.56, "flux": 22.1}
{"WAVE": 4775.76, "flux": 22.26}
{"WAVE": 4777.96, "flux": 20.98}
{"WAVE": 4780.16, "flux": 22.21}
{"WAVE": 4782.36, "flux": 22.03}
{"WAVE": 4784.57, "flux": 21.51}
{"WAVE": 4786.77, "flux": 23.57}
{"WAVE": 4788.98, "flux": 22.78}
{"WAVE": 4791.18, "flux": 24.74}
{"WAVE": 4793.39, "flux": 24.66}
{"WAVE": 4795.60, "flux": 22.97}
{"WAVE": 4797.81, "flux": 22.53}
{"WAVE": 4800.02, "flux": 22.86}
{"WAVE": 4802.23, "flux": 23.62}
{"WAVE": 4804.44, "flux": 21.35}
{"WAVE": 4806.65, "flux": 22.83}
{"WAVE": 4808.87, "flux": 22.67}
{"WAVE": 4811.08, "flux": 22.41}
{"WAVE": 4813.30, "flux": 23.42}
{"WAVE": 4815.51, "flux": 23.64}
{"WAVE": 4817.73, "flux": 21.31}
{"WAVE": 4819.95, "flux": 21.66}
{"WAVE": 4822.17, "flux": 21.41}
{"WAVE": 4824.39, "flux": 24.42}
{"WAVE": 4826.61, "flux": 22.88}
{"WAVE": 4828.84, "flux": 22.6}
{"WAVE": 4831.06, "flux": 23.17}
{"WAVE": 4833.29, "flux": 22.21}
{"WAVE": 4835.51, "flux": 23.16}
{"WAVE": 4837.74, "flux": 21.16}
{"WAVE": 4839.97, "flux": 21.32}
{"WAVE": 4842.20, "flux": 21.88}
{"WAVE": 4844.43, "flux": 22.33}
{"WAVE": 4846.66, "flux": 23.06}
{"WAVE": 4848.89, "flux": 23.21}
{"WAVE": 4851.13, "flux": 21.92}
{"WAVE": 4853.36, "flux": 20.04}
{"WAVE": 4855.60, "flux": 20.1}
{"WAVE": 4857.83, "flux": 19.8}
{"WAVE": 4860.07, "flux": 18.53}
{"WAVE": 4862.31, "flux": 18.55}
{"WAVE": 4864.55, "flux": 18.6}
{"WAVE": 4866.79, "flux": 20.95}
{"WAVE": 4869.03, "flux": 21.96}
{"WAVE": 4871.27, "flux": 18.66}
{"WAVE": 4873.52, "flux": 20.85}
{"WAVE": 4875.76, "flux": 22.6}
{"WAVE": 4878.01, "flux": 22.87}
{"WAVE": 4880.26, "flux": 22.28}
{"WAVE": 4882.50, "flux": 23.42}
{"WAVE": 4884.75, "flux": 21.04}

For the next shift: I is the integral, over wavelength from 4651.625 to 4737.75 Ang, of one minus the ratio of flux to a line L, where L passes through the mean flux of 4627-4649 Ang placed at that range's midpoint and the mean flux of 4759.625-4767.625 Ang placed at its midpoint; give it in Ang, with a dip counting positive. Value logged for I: 2.3 Ang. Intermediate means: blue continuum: 21.5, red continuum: 22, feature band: 21.2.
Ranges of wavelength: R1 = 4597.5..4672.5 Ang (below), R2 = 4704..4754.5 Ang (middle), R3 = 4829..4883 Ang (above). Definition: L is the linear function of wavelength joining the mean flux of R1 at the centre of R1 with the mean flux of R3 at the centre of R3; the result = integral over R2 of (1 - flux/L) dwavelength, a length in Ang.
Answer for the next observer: -2.2 Ang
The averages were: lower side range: 21.5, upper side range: 21.4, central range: 22.3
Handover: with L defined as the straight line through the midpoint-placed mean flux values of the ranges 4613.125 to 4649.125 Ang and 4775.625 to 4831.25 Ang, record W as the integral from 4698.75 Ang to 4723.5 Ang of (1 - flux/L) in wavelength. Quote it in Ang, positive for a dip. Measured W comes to 1.17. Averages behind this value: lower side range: 21.8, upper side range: 22.7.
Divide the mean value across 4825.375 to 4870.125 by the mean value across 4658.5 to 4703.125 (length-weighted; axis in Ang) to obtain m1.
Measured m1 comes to 1.0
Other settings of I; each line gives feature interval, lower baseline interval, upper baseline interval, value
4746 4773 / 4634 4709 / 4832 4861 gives -2.4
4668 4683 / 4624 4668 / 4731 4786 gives 0.9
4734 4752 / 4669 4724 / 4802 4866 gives -1.5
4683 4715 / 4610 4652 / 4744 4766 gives 2.2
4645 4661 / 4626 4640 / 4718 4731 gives 0.6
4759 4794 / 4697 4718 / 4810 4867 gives -2.1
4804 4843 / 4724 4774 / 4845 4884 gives -1.4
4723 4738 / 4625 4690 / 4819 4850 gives -0.2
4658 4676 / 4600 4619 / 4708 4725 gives 0.9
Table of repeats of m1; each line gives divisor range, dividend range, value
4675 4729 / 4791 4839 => 1.08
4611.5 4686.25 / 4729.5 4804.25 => 1.07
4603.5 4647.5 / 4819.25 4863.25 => 0.99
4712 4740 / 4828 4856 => 1.00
